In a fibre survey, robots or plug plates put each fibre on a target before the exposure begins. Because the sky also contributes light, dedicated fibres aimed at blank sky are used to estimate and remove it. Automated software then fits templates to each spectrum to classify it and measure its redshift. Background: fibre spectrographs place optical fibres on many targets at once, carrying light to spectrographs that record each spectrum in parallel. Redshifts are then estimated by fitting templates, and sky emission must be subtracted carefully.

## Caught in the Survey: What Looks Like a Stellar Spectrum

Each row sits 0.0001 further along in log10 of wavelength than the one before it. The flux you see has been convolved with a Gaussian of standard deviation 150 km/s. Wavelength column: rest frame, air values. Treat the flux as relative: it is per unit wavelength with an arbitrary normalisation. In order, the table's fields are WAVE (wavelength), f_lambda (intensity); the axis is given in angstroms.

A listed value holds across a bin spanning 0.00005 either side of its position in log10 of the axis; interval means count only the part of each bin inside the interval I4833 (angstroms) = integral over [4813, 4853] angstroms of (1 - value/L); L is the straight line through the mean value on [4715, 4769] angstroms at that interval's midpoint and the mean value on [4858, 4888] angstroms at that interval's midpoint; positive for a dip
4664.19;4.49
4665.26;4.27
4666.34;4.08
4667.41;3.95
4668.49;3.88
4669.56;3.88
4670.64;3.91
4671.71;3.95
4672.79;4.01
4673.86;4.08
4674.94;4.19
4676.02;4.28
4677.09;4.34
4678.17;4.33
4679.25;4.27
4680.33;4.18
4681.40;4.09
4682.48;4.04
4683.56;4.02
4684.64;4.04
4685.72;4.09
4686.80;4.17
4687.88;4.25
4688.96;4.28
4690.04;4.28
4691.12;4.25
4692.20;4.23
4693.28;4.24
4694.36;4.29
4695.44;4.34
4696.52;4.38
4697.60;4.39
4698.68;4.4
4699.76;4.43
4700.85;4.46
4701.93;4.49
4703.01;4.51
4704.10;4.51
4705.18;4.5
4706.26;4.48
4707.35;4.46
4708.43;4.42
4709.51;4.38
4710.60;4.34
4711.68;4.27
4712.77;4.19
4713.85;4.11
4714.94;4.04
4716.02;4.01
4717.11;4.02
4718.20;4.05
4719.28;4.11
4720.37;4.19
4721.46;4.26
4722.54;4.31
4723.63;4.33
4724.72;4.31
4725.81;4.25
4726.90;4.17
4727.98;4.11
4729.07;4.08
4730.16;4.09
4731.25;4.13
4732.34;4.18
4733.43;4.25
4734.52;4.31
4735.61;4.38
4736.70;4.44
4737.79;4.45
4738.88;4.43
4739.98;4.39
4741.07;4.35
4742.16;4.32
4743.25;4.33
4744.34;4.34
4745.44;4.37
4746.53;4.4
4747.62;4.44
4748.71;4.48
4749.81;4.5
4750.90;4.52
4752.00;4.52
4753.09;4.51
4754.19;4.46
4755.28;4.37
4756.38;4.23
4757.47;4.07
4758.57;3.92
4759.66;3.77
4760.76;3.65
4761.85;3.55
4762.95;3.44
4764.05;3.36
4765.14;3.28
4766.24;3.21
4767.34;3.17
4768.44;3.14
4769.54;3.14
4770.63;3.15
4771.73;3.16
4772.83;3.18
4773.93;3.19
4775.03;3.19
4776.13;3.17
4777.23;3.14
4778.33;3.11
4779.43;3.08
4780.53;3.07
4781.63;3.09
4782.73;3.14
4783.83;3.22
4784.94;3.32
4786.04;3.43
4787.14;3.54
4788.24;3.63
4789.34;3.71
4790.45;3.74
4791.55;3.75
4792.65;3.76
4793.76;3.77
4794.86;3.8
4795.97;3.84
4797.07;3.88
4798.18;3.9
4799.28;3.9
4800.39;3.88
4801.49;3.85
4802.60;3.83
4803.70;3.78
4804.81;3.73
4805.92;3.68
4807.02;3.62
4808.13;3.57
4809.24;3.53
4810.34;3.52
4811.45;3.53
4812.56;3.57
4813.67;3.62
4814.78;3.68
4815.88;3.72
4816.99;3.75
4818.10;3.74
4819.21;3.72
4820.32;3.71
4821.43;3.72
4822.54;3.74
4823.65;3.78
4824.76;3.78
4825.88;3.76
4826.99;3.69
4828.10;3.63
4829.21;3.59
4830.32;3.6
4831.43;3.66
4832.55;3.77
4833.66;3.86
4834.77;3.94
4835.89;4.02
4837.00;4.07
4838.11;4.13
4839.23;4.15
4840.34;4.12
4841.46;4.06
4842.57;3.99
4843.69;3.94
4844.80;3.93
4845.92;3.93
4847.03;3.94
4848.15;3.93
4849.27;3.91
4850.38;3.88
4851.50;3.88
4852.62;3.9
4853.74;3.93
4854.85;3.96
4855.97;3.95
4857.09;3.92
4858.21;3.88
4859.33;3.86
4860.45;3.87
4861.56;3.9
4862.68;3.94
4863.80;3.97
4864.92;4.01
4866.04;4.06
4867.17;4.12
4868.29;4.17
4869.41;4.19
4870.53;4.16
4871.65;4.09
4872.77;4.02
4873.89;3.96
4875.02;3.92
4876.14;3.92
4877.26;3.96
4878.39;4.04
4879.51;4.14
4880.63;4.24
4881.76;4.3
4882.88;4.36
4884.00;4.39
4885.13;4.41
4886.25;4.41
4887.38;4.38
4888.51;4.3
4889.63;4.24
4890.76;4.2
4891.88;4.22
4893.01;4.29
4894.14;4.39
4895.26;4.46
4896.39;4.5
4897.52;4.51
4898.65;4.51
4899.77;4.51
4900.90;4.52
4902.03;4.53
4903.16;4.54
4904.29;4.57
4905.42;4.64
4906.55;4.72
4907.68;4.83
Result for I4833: 2.6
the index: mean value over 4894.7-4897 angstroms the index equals 4.48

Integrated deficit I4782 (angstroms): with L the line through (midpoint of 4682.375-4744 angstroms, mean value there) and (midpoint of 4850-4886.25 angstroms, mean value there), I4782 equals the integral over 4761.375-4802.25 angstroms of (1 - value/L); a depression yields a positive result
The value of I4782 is 7.3 angstroms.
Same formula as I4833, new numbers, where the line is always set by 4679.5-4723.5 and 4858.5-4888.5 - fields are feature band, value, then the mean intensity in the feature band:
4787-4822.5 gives 3.8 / 3.72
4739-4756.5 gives -0.8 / 4.41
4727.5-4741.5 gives -0.1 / 4.27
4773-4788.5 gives 3.6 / 3.23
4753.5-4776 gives 3.6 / 3.53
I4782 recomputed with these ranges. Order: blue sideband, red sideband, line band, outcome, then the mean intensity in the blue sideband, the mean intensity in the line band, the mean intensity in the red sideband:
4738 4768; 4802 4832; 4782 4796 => 1.0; 4.09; 3.57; 3.68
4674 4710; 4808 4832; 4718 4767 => -1.4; 4.3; 4.17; 3.67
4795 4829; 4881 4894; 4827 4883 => 1.3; 3.72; 3.97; 4.32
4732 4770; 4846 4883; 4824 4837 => 0.8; 4.08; 3.77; 4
